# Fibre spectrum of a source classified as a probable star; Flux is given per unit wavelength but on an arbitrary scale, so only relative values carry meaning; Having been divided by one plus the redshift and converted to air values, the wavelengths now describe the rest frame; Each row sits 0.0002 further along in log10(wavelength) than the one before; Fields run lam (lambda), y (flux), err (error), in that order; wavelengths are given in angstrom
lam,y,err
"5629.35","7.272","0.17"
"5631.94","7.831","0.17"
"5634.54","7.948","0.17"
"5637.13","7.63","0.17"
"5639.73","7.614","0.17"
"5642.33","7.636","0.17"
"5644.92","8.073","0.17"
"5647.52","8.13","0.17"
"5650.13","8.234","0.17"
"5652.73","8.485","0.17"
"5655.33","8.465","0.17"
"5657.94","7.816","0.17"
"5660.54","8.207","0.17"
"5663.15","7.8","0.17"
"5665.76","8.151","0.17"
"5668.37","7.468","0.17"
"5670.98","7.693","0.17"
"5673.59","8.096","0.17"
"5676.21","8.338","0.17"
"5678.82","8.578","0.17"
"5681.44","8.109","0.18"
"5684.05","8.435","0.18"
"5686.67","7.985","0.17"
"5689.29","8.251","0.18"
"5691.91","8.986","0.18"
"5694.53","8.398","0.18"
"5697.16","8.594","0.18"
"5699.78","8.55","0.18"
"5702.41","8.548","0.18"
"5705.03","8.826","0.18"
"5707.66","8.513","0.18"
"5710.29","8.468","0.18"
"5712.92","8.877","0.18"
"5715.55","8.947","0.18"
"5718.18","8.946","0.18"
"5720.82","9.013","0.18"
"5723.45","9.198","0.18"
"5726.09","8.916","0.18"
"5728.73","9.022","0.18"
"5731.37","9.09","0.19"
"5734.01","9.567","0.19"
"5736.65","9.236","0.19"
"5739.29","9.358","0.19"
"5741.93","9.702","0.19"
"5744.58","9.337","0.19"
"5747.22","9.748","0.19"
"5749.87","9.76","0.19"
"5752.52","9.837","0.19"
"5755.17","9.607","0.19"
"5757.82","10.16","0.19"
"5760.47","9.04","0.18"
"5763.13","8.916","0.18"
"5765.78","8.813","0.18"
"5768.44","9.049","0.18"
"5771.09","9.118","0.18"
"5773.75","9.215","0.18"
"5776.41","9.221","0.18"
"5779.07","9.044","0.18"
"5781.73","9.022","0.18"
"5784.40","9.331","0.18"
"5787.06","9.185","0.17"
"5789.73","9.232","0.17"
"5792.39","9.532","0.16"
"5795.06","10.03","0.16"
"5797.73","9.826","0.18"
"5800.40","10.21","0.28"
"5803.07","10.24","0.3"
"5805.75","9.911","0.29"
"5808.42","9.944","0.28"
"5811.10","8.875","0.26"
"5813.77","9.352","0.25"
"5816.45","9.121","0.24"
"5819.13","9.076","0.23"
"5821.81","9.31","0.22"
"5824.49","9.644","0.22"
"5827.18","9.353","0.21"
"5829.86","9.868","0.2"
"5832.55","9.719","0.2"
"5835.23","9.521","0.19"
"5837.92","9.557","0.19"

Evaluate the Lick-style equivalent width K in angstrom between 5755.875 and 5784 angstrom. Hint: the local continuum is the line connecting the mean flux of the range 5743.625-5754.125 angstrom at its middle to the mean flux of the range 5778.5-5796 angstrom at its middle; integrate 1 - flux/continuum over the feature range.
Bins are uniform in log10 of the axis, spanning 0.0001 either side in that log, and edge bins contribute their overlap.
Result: 0.9 angstrom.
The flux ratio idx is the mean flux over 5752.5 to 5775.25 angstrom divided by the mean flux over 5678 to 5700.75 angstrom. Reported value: 1.10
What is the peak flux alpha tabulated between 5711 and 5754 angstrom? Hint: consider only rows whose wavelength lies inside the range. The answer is 9.837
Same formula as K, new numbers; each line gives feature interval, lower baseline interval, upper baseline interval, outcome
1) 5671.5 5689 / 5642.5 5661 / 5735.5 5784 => 0.5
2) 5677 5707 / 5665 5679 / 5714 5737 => -0.2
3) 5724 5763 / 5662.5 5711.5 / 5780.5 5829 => -2.4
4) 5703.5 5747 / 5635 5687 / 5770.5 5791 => -2.1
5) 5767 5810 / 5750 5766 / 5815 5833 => -0.3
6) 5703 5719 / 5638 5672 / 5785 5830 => -0.3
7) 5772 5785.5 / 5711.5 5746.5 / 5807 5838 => 0.2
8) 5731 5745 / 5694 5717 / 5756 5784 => -0.8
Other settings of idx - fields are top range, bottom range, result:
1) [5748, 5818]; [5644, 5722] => 1.13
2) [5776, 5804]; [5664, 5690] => 1.18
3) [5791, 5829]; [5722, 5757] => 1.02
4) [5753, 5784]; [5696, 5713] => 1.07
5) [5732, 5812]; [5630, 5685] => 1.18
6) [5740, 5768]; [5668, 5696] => 1.15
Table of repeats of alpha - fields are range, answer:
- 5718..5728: 9.198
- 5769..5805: 10.24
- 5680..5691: 8.435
